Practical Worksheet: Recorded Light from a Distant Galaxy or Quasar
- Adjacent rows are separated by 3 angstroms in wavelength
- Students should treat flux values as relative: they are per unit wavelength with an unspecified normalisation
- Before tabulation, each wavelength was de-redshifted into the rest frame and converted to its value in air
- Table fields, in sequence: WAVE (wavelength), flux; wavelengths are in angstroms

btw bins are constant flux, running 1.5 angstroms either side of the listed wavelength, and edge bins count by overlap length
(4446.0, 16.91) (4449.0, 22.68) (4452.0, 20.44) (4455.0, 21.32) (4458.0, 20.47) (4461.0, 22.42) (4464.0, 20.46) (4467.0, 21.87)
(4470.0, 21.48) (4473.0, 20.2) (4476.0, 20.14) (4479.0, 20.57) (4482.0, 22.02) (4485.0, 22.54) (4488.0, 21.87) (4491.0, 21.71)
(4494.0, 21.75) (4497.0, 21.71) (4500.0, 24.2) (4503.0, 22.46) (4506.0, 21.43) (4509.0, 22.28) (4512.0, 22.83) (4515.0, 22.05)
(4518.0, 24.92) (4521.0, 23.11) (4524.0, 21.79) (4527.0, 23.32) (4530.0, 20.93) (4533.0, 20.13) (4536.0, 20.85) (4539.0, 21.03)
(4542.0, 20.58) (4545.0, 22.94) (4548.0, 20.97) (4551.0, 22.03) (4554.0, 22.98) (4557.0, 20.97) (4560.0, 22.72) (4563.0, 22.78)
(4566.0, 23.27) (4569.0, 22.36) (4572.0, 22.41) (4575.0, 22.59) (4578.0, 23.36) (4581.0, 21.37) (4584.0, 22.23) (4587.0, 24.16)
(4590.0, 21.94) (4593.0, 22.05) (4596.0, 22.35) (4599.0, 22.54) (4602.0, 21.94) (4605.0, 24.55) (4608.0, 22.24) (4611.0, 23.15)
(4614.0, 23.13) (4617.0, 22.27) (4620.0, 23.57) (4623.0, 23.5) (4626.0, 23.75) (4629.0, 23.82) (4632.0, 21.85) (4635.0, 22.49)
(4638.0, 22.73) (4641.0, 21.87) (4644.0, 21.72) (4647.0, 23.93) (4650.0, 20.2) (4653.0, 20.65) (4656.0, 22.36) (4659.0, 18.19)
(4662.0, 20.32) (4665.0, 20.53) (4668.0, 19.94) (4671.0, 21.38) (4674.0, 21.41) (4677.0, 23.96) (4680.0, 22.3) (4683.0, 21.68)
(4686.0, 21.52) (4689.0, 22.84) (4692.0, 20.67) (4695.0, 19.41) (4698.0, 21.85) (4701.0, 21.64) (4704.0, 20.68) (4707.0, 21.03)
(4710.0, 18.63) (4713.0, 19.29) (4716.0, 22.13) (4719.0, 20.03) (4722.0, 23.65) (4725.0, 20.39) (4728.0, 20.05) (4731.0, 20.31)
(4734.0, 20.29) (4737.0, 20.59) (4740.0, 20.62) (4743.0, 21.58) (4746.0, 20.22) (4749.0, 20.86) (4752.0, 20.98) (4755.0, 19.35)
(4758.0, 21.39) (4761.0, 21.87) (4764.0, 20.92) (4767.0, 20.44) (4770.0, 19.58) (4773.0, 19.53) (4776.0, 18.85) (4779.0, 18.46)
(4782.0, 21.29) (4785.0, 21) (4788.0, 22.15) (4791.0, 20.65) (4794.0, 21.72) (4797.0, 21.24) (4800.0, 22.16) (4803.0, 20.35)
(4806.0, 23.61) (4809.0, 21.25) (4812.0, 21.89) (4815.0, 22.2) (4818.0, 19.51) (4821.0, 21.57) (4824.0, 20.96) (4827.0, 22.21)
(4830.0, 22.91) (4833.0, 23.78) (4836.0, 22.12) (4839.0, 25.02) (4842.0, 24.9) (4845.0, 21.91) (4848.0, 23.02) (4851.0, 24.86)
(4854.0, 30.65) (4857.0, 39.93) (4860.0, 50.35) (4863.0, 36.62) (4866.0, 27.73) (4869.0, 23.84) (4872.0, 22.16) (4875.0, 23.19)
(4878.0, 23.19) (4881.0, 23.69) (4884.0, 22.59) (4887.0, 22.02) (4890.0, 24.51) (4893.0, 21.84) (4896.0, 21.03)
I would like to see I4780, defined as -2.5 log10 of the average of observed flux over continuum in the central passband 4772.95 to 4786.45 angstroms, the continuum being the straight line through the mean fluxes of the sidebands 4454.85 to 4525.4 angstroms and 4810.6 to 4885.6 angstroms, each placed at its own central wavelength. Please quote 0.247 mag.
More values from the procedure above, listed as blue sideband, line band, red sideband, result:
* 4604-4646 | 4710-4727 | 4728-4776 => 0.014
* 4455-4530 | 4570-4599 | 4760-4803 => -0.047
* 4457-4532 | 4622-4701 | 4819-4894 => 0.096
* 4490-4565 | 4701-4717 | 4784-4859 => 0.127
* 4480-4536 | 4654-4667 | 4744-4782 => 0.037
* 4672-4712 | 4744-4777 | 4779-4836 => 0.057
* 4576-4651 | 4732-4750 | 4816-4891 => 0.175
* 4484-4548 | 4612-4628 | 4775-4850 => -0.061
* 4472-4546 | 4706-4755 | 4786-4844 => 0.073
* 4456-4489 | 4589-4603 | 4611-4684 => -0.019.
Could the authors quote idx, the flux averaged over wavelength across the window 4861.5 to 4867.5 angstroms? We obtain 32.2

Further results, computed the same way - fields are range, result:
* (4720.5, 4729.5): 21.4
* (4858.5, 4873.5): 32.1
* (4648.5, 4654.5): 20.4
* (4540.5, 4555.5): 21.9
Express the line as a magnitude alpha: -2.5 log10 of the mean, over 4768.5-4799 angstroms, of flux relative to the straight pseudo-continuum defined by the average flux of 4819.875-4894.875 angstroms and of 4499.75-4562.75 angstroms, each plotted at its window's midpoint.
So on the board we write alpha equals 0.22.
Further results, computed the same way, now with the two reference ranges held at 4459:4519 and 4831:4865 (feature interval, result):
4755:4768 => 0.29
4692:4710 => 0.26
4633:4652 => 0.14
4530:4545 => 0.10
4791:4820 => 0.30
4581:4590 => 0.06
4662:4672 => 0.24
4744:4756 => 0.31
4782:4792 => 0.30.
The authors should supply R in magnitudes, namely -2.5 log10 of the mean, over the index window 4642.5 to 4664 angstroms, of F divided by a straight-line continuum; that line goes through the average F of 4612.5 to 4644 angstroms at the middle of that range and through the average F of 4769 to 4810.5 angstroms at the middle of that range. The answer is 0.075 mag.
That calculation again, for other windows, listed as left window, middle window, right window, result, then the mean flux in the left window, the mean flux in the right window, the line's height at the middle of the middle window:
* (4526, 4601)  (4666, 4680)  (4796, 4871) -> 0.08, 22.1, 25.4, 23.4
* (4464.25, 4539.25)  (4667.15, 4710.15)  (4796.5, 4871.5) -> 0.12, 21.9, 25.4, 23.9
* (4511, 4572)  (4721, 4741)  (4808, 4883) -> 0.17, 22.1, 25.6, 24.3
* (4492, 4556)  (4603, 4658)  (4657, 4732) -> -0.06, 22.1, 21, 21.4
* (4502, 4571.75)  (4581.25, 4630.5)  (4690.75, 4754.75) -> -0.06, 22.1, 20.7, 21.6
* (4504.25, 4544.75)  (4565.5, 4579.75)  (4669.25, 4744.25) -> -0.05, 22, 21.1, 21.7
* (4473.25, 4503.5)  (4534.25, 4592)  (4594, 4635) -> 0.01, 21.8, 22.9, 22.5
